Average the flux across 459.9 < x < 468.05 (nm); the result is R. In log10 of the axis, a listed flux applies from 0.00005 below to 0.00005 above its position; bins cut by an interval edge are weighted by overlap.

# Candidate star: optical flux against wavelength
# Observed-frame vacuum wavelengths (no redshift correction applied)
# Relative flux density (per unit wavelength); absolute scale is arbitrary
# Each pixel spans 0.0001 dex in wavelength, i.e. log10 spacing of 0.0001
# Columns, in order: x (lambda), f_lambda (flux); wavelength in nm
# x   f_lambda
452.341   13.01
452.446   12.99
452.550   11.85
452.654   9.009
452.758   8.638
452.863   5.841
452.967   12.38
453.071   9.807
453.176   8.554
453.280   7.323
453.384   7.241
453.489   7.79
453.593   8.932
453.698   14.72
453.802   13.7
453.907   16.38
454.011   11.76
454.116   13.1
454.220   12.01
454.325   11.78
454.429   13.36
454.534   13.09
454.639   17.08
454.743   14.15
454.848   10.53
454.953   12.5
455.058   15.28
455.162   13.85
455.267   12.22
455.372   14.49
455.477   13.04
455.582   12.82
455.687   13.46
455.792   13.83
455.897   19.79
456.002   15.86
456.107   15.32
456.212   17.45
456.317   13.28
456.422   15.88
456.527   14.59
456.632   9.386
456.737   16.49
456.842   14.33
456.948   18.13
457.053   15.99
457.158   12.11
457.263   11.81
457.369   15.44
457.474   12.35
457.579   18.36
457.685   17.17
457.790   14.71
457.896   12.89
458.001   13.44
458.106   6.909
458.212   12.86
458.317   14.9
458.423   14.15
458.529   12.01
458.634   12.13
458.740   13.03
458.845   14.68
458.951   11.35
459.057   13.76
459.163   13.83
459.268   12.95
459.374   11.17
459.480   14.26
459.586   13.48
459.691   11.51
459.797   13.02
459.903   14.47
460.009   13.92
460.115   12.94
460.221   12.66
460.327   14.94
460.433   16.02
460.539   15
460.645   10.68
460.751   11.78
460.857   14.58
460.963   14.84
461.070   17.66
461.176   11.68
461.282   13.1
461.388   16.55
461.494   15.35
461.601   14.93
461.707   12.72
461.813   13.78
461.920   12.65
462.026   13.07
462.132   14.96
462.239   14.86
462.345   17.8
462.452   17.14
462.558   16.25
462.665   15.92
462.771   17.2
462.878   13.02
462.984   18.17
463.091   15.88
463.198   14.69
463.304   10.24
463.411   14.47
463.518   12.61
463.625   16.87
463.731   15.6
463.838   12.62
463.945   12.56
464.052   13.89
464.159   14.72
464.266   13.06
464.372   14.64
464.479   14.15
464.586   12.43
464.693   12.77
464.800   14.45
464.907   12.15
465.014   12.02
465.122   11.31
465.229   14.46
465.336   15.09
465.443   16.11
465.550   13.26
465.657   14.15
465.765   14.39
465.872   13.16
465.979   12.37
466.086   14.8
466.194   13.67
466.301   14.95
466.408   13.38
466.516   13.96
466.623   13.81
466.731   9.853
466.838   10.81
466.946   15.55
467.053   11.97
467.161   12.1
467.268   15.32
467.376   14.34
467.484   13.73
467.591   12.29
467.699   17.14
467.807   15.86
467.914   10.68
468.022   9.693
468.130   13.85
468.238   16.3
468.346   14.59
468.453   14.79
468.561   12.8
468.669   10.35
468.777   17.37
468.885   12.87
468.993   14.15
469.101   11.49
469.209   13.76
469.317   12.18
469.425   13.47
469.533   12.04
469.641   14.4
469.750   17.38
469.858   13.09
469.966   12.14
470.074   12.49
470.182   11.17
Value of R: 14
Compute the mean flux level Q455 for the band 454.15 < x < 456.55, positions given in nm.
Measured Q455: 14.1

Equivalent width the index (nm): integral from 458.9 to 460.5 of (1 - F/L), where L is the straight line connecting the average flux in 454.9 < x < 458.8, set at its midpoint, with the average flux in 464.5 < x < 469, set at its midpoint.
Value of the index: 0.07 nm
